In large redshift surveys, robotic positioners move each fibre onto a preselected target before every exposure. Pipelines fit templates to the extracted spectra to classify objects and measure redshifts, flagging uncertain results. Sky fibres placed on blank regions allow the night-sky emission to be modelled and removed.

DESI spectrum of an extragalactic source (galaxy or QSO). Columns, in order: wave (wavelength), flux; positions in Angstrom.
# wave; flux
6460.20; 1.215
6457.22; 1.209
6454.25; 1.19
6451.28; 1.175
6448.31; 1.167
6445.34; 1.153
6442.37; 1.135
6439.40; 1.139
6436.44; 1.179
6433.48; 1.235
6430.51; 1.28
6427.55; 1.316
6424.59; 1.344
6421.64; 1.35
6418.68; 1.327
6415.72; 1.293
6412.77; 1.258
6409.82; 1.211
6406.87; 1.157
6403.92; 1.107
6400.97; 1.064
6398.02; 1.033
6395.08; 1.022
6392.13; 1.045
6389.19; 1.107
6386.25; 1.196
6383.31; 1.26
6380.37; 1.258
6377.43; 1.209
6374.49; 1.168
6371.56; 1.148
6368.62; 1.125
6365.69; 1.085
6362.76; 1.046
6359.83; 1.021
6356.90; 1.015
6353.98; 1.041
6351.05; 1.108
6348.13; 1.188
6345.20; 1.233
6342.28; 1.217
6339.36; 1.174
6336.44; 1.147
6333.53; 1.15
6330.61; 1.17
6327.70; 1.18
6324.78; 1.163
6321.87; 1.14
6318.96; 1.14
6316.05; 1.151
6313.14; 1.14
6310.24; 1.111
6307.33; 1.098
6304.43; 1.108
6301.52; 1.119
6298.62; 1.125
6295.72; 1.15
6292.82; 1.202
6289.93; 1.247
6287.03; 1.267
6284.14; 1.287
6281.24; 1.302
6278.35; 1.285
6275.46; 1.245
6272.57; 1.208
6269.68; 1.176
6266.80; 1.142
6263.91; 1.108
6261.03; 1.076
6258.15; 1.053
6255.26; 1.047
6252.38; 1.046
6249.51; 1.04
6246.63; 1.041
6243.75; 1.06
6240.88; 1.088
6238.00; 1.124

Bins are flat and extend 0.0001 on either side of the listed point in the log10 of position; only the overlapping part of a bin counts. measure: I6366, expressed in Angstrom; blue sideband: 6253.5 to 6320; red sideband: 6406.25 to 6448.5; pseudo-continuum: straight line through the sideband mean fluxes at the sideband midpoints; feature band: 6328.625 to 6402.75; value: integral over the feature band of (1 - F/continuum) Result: 4.7 Angstrom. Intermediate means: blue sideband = 1.16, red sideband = 1.24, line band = 1.13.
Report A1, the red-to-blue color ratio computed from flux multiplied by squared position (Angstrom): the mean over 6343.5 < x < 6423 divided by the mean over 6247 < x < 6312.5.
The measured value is 1.0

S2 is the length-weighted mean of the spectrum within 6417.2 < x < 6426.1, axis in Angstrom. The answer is 1.34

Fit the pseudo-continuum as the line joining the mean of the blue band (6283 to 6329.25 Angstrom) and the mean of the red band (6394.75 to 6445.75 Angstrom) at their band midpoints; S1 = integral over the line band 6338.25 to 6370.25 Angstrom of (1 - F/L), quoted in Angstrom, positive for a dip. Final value 1.8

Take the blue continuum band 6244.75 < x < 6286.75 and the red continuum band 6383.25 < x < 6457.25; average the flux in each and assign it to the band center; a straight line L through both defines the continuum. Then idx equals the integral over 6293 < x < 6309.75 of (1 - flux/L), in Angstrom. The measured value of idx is 0.5 Angstrom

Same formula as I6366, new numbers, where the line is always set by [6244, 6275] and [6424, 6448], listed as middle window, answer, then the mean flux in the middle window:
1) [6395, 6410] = 1.21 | 1.1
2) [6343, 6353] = -0.14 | 1.17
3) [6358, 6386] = 0.61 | 1.15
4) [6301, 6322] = 0.12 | 1.13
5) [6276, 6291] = -2.20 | 1.28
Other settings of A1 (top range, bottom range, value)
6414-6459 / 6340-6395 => 1.11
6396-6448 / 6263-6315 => 1.06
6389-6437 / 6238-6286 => 1.10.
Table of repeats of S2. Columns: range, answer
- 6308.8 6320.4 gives 1.14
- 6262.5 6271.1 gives 1.14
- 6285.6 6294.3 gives 1.24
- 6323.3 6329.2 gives 1.17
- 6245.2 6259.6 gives 1.05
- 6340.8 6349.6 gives 1.21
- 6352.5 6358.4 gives 1.03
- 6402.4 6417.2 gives 1.21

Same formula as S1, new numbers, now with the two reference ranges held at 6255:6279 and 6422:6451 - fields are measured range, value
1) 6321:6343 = 0.18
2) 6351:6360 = 1.11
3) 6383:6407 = 2.04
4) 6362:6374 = 0.82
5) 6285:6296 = -0.65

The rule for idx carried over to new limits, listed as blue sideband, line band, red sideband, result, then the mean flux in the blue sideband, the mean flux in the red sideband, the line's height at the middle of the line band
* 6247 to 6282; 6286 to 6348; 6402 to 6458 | 0.1 Angstrom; 1.14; 1.22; 1.16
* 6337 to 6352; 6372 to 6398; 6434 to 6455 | 0.6 Angstrom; 1.18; 1.17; 1.18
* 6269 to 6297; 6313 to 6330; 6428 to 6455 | 1.0 Angstrom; 1.24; 1.19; 1.23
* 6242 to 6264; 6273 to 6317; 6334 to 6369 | -4.4 Angstrom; 1.06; 1.12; 1.08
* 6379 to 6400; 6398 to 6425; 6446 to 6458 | -1.7 Angstrom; 1.13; 1.18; 1.15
